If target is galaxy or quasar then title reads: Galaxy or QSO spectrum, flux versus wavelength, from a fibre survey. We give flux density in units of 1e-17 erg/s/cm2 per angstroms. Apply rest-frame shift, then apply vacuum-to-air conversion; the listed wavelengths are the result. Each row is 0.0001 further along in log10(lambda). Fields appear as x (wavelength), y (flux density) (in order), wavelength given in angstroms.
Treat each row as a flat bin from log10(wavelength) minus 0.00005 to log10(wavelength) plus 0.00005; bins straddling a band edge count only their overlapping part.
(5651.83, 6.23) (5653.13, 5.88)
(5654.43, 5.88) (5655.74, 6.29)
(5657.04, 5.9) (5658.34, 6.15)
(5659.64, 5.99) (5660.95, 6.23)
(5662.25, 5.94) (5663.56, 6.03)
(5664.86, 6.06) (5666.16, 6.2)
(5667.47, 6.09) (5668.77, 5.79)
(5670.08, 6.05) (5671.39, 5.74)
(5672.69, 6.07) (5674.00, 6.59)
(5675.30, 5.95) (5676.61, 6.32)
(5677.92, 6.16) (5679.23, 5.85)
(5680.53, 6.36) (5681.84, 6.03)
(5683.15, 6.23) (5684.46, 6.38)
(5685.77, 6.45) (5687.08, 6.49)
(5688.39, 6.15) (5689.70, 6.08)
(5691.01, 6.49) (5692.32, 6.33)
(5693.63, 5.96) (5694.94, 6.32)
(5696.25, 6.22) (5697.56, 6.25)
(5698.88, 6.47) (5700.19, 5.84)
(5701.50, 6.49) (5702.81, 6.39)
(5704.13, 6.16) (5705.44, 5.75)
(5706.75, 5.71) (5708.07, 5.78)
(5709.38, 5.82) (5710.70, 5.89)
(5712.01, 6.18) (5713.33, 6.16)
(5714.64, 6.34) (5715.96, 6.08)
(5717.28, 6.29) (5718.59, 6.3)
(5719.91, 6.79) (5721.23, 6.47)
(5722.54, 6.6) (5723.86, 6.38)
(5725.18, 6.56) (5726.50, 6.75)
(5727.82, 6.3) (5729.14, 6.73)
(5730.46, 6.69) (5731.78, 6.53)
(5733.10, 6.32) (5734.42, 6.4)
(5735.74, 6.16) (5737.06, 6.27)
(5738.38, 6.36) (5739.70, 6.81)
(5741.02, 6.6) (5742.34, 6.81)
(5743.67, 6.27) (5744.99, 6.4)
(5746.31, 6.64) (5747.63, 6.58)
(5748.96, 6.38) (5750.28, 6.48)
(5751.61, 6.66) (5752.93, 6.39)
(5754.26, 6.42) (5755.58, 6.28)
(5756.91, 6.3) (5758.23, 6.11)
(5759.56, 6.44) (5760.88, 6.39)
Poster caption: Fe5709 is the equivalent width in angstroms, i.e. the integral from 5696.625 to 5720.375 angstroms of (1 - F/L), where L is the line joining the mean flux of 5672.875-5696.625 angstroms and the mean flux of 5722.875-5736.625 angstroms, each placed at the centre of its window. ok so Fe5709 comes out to 0.8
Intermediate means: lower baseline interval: 6.24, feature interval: 6.14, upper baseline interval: 6.48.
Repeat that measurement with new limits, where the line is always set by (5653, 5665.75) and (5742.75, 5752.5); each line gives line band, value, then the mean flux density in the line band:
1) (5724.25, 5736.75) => -0.2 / 6.48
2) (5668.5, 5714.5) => 0.5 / 6.15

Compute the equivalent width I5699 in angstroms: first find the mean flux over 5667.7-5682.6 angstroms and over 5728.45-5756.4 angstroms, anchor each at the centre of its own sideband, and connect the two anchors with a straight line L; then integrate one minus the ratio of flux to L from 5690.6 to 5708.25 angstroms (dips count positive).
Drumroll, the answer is 0.2 angstroms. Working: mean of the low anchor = 6.08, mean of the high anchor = 6.48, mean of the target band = 6.16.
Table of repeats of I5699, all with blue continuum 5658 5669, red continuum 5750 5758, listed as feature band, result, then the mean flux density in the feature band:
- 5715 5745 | -0.8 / 6.47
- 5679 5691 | -0.2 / 6.25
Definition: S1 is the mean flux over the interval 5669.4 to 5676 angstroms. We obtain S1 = 6.08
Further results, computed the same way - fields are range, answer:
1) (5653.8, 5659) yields 6.06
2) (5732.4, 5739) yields 6.31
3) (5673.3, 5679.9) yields 6.18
